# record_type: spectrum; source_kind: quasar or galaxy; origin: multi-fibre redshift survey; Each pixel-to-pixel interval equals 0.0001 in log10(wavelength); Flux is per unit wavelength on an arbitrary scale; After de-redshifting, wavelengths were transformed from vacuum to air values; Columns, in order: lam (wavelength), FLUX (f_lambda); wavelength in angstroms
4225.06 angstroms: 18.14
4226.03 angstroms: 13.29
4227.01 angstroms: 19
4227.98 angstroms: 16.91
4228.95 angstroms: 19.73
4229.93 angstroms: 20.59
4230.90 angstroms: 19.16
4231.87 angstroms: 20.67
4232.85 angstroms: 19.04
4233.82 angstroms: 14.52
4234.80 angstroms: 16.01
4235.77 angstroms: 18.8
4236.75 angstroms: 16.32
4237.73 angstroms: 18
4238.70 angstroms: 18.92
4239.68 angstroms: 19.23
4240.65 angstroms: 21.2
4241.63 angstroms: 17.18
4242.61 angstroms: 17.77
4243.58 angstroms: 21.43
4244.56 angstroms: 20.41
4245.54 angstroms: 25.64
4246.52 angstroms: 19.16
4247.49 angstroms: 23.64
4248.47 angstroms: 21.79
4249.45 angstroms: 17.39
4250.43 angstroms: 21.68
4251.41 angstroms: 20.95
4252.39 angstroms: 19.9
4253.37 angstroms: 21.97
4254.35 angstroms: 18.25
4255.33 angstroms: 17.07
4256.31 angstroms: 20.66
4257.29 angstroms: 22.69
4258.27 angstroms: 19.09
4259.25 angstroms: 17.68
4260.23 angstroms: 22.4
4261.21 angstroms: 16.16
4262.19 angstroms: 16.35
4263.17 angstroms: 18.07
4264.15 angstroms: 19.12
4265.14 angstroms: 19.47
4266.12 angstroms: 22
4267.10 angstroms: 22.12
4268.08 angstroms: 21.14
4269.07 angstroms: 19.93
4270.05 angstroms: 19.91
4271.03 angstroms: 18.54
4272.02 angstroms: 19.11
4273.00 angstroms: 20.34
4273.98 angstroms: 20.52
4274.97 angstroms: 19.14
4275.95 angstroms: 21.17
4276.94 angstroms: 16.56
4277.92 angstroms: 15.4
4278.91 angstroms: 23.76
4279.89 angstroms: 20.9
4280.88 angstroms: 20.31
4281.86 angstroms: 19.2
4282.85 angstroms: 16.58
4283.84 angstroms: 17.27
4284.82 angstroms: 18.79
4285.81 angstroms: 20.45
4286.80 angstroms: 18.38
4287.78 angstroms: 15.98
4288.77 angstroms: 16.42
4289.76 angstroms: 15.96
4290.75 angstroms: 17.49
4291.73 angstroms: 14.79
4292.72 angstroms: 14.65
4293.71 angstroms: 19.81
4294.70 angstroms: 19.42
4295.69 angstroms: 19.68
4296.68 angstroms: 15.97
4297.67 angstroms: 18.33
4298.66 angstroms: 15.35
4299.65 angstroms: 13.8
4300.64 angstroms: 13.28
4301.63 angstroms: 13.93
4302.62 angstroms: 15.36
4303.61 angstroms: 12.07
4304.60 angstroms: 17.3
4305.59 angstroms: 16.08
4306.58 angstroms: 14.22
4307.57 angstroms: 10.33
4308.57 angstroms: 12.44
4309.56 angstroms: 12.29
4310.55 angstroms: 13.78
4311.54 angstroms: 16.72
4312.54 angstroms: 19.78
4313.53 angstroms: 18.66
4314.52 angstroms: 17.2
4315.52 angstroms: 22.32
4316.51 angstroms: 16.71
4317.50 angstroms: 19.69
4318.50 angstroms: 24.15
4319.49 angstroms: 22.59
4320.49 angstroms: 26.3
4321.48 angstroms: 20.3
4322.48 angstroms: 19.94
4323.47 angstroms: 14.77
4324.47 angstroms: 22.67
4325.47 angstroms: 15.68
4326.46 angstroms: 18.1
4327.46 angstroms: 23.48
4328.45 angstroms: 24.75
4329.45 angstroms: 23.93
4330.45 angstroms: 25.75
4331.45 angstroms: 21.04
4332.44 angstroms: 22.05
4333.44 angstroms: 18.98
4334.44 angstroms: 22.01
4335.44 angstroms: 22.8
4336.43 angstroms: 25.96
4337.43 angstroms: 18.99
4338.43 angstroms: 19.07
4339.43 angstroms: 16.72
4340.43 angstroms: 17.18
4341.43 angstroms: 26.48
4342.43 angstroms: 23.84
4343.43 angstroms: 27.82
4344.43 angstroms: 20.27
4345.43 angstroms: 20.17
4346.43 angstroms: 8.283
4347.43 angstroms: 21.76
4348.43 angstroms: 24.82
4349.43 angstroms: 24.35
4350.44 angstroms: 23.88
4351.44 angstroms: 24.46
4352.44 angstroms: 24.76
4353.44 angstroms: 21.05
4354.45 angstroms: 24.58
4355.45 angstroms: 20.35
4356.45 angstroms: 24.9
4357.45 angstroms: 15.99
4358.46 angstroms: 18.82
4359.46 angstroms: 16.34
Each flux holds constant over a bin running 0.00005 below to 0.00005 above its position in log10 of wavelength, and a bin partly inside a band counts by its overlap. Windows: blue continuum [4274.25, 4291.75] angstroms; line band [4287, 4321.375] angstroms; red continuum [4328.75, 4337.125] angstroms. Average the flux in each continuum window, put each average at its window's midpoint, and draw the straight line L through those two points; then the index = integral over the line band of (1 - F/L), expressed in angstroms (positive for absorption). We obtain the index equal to 5.7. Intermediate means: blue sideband 18.4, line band 16.9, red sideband 22.8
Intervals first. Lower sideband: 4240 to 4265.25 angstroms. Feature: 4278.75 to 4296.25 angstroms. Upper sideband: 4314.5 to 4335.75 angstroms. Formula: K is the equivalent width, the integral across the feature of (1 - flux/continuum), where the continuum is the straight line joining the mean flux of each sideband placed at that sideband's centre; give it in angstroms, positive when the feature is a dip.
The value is 2.0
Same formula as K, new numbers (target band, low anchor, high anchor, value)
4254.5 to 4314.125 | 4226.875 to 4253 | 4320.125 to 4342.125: 7.50 angstroms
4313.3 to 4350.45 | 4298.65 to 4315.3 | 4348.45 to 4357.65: -3.76 angstroms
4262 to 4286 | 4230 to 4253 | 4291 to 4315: -2.73 angstroms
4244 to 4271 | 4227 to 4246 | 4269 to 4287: -1.41 angstroms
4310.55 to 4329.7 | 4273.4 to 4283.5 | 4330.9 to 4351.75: 0.51 angstroms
